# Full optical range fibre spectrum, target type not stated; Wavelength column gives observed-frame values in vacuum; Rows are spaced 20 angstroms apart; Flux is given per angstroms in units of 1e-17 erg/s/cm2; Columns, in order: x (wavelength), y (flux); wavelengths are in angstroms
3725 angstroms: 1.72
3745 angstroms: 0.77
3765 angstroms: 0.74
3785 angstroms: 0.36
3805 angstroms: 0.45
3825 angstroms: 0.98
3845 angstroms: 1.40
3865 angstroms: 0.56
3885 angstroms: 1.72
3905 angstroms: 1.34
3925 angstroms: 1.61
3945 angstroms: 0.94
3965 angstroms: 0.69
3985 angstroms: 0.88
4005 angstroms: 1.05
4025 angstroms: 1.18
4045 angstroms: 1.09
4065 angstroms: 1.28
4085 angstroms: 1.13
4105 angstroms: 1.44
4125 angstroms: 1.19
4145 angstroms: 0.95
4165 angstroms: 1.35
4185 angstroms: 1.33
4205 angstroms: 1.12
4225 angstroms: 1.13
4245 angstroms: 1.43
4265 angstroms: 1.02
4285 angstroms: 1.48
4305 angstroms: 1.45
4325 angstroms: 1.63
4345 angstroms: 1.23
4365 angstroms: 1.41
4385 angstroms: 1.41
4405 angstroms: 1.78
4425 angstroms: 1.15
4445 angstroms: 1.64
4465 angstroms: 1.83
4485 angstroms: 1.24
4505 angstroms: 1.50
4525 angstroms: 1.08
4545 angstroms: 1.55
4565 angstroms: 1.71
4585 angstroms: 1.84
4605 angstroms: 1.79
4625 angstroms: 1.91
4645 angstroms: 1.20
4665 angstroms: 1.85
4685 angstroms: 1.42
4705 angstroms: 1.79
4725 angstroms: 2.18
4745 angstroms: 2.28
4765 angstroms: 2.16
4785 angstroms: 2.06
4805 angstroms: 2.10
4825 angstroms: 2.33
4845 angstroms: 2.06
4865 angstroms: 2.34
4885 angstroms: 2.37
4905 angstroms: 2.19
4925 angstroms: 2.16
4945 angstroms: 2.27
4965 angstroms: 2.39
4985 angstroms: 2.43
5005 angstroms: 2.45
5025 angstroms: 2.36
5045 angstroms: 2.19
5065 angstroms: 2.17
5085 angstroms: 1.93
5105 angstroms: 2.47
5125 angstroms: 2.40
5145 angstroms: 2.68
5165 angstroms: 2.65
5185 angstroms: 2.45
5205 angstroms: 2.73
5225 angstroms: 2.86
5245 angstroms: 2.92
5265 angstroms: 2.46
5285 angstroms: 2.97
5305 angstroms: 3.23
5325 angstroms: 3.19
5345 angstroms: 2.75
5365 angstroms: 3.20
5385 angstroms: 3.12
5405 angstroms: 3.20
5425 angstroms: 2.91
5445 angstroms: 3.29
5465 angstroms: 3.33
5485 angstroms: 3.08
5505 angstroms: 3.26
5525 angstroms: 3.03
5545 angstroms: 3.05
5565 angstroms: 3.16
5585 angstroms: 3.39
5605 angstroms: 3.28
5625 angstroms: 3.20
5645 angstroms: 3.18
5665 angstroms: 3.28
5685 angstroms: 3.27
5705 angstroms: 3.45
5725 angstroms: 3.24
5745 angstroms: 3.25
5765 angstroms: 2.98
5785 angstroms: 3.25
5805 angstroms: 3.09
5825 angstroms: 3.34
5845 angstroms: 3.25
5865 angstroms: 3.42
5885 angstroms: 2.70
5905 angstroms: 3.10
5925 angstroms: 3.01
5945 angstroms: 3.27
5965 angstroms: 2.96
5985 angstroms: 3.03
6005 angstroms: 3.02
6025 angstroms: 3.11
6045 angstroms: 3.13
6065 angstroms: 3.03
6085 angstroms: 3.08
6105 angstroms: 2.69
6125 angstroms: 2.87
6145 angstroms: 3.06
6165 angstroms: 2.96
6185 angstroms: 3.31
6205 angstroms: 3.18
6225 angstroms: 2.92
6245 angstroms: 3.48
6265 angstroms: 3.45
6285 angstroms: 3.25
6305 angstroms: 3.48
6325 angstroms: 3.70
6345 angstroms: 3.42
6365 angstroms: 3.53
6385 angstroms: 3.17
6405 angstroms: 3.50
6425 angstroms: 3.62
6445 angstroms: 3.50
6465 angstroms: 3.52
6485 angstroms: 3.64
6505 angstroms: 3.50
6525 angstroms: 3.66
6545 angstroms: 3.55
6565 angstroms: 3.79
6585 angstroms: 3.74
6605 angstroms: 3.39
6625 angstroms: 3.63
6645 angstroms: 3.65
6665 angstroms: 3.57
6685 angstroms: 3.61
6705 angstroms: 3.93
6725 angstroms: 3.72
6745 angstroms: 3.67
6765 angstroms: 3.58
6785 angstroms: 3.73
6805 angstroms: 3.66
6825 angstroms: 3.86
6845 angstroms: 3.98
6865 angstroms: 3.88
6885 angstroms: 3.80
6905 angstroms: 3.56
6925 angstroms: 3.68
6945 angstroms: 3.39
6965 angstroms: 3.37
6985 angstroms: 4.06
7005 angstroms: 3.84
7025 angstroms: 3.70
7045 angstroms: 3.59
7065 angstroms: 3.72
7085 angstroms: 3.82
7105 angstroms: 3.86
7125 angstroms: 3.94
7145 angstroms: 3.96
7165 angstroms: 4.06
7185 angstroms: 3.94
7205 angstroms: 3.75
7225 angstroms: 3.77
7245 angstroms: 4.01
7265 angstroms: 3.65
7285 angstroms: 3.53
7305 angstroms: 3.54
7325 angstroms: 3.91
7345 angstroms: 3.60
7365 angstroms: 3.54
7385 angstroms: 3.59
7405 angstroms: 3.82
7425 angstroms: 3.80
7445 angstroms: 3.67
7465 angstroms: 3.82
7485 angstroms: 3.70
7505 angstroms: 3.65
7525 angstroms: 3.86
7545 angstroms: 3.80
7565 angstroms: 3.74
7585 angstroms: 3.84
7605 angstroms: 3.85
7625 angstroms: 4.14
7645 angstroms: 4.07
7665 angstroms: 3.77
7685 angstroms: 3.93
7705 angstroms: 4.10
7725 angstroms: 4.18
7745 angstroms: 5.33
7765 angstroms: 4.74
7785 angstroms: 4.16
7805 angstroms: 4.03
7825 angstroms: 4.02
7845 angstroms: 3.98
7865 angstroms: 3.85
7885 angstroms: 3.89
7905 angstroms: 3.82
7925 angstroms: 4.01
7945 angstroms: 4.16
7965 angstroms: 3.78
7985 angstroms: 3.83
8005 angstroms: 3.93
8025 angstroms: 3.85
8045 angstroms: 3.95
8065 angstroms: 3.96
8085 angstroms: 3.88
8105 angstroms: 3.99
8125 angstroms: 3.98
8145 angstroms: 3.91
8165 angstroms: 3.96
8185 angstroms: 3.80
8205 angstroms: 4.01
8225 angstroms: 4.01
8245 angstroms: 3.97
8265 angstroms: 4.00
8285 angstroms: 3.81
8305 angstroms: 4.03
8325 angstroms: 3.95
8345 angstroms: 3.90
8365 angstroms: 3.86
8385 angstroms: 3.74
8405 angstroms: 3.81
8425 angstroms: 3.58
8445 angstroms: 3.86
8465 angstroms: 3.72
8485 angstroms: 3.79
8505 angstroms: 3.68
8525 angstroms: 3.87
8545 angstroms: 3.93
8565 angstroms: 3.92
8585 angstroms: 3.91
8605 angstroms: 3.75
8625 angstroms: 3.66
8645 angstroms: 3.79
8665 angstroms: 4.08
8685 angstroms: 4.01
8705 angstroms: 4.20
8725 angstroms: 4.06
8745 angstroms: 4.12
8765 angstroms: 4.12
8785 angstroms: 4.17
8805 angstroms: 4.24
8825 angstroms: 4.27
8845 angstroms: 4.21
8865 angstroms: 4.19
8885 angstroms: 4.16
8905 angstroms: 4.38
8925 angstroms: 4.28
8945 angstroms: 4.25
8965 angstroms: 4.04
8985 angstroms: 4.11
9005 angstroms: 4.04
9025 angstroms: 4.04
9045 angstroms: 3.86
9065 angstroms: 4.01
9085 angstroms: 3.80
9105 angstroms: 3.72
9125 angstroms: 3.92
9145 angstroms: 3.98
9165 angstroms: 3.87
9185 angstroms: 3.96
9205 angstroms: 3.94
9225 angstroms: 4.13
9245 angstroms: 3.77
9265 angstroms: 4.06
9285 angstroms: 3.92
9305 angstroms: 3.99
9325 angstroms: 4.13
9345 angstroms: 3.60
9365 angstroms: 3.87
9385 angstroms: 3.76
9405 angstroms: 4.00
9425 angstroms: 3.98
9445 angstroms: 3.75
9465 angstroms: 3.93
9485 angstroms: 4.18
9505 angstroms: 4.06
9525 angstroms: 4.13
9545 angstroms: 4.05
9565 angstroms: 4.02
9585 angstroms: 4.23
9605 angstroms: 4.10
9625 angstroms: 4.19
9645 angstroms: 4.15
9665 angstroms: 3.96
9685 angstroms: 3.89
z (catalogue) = 0.18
